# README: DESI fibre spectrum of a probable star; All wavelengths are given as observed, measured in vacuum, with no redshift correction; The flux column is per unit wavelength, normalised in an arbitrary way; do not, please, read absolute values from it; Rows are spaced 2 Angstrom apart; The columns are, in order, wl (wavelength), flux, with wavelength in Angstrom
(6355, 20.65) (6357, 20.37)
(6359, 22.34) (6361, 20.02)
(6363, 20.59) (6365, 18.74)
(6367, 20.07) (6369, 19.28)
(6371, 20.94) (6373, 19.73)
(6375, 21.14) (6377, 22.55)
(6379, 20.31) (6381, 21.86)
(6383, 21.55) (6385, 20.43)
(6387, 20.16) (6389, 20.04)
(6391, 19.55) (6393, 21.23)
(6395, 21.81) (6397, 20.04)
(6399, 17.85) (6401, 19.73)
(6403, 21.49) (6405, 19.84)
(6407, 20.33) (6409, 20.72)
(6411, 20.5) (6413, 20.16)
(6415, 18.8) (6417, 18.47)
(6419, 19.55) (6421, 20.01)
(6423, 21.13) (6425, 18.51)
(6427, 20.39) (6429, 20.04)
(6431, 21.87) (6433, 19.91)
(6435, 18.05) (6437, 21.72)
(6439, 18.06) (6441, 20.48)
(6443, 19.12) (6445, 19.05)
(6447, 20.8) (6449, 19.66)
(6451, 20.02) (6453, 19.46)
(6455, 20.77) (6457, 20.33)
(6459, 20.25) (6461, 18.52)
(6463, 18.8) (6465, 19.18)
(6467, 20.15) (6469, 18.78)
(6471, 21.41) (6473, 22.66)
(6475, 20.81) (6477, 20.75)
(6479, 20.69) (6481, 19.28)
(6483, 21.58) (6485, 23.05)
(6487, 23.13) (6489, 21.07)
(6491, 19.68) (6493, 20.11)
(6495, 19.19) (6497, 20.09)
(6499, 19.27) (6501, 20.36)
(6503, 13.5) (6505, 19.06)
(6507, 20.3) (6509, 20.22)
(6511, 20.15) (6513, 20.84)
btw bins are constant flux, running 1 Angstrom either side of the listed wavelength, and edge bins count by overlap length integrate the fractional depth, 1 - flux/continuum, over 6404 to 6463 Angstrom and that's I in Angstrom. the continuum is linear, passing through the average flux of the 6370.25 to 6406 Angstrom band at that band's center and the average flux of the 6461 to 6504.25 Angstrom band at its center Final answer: 1.43 Angstrom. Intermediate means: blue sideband 20.6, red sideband 20.1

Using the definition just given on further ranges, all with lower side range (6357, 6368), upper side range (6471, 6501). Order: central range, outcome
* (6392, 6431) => 0.9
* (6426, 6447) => 0.7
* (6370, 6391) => -0.4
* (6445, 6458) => 0.4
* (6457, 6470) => 0.9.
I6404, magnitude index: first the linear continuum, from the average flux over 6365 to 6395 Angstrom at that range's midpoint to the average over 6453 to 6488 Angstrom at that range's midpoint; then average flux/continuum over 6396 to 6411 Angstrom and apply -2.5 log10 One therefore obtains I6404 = 0.03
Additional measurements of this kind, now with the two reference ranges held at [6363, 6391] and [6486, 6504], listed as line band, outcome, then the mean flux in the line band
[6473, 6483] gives -0.05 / 20.7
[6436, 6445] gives 0.01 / 19.8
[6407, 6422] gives 0.02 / 19.8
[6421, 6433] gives -0.01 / 20.3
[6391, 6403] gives 0.01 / 20.2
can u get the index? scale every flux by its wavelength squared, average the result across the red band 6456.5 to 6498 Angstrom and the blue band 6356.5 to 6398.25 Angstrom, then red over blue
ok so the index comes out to 1.0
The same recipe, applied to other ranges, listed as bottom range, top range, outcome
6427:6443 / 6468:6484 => 1.05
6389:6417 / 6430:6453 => 1.00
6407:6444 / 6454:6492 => 1.05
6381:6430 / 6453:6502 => 1.04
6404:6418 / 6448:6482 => 1.03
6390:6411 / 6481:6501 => 1.05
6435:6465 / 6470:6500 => 1.07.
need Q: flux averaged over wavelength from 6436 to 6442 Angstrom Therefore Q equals 20.1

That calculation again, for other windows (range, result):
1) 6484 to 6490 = 22.4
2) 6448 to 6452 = 19.8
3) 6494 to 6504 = 18.5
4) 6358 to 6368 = 20.4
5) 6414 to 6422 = 19.2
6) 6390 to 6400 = 20.1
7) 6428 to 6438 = 20.3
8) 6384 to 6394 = 20.3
